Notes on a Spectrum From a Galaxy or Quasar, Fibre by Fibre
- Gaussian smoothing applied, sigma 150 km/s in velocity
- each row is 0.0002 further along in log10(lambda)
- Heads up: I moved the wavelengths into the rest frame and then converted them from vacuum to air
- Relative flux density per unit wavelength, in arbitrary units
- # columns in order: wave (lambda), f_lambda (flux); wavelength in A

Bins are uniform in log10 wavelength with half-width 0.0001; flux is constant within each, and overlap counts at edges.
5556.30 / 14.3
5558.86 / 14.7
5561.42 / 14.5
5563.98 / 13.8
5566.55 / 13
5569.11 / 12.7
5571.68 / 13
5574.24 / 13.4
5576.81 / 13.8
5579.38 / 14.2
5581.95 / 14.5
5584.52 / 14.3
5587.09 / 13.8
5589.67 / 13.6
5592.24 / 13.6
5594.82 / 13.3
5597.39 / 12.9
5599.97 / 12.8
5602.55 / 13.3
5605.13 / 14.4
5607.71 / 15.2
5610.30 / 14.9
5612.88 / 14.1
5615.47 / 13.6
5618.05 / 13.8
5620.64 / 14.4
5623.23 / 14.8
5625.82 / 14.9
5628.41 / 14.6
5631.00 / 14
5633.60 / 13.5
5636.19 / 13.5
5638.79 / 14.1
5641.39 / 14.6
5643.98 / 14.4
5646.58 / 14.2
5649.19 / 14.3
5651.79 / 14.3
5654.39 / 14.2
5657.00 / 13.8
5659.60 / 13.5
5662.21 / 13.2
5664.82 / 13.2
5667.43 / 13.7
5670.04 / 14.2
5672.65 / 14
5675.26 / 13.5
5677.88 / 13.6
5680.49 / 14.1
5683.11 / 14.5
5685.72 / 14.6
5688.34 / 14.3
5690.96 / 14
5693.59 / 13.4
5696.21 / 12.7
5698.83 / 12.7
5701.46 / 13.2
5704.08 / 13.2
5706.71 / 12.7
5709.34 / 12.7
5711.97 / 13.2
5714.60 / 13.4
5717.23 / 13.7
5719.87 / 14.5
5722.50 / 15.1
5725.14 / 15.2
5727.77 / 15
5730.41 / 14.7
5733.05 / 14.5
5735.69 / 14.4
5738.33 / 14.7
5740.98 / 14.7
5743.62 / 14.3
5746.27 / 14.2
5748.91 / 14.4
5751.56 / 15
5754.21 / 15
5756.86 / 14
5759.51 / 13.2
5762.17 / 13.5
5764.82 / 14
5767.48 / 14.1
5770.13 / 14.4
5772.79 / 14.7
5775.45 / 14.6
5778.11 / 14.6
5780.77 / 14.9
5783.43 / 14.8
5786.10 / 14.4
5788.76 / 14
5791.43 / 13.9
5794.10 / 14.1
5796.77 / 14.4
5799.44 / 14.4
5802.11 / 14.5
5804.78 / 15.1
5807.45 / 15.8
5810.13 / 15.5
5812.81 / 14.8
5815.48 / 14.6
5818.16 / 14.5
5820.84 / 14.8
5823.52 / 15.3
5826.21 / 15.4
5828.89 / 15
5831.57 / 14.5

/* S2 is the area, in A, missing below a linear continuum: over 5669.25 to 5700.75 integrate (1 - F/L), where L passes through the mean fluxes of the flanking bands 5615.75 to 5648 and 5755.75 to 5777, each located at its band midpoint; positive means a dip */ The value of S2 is 0.83 A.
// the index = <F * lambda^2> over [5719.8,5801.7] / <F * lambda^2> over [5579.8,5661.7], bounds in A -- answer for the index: 1.08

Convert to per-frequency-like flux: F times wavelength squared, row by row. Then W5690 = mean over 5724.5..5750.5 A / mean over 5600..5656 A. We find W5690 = 1.1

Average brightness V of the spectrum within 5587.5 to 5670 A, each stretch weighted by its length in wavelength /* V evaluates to 14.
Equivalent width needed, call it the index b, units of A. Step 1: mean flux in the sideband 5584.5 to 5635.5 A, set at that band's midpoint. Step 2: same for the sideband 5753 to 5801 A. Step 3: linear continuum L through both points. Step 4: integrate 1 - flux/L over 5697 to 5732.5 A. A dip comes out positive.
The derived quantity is 0.9 A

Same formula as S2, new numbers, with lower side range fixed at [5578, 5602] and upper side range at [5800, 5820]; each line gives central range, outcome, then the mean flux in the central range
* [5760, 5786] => 0.7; 14.4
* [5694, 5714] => 1.9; 13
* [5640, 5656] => -0.4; 14.3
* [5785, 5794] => 0.4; 14.1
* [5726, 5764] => 0.4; 14.4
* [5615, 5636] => -0.5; 14.2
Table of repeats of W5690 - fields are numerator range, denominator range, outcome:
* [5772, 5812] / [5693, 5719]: 1.15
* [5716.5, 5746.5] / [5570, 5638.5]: 1.10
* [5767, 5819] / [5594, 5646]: 1.10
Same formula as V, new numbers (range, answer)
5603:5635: 14.3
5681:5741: 13.9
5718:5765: 14.5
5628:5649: 14.1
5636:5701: 13.9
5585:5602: 13.4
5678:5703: 13.7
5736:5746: 14.5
